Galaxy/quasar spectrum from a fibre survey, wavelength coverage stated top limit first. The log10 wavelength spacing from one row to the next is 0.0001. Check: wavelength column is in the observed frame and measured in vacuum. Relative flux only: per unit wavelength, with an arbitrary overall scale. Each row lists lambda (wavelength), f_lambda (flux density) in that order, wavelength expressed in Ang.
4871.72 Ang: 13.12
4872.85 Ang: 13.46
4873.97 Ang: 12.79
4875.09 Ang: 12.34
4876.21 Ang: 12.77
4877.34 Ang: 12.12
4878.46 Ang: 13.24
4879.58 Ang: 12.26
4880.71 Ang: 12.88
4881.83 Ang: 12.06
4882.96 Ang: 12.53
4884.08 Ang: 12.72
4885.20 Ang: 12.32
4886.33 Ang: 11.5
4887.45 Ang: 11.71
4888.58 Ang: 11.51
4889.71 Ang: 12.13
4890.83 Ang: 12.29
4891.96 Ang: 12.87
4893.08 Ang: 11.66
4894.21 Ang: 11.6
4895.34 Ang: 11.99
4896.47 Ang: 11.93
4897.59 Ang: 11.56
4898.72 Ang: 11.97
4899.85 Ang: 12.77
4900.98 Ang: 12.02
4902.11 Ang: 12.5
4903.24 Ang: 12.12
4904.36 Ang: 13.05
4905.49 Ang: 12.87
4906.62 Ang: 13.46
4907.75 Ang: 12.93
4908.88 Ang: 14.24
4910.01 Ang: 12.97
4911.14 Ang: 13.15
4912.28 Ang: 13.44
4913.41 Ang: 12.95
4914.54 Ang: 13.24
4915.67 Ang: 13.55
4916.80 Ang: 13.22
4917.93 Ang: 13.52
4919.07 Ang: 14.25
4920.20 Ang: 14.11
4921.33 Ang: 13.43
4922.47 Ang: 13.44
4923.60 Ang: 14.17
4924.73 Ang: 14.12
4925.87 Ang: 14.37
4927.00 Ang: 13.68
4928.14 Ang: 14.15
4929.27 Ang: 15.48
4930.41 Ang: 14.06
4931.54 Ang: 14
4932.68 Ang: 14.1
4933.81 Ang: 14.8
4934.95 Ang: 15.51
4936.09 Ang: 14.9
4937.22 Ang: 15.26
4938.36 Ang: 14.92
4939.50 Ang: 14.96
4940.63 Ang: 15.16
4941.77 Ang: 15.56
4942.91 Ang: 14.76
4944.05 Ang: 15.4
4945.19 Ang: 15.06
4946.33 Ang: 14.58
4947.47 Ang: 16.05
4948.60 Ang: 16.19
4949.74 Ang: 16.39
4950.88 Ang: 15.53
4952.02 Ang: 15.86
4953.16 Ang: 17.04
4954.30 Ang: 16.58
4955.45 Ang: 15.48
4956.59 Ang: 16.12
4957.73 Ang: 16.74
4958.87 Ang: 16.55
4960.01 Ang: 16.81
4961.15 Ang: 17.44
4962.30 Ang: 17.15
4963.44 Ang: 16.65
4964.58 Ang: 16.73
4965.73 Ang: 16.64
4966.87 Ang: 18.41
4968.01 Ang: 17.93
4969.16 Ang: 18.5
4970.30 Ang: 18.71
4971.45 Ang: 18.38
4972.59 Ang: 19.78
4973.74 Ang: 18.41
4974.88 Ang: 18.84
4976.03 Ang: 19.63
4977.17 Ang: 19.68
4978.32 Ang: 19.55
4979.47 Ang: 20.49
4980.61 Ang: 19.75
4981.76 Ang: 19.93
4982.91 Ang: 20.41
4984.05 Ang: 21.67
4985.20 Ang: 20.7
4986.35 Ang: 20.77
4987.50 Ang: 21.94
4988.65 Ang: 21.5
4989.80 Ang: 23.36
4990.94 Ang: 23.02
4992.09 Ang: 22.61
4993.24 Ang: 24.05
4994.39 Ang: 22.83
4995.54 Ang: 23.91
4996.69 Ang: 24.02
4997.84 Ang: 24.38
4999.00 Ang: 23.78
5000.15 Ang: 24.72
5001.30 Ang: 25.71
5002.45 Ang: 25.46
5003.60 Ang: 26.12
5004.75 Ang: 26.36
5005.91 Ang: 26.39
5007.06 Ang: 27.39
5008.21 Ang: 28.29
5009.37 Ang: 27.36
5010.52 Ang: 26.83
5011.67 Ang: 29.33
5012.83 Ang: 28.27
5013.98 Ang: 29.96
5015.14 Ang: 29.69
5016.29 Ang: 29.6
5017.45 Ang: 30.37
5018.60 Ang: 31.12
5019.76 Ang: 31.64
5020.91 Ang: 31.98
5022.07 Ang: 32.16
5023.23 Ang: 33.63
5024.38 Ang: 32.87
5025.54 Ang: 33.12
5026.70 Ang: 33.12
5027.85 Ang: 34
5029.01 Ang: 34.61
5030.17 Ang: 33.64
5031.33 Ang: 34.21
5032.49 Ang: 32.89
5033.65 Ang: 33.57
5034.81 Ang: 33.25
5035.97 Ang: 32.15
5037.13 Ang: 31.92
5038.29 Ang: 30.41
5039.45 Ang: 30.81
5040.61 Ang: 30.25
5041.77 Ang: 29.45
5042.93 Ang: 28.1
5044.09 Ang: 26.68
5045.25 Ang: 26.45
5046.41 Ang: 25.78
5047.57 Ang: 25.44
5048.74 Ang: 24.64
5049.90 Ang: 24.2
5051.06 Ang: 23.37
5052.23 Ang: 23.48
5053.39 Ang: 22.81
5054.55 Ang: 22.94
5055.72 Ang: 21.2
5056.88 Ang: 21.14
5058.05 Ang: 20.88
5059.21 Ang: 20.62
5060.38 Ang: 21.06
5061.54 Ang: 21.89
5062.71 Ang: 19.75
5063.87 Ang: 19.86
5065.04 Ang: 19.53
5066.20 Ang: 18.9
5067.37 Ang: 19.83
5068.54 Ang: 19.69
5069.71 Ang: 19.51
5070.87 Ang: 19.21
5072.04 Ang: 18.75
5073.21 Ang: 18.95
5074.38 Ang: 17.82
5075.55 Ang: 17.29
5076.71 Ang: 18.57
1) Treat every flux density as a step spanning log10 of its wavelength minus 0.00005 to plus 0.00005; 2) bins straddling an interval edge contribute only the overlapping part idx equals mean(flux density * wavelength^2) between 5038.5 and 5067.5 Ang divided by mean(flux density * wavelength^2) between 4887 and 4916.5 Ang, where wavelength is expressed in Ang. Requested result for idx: 2.0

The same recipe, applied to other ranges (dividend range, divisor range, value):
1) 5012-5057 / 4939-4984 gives 1.75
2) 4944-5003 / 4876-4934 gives 1.54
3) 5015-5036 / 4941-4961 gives 2.10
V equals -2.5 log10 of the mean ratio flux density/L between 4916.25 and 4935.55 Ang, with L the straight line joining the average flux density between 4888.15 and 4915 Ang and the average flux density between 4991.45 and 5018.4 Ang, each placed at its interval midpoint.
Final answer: 0.12 mag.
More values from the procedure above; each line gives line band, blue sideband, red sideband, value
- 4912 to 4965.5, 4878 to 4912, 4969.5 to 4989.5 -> 0.089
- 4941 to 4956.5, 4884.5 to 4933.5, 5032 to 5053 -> 0.123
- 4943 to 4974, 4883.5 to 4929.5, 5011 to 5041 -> 0.250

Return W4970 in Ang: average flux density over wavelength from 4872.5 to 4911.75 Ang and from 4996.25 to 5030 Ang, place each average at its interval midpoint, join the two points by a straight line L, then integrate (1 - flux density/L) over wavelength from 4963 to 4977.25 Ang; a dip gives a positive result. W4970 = 3.0 Ang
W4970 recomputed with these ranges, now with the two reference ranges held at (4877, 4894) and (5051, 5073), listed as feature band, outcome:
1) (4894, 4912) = 0.66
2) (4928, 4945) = -0.25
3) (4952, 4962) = -0.58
